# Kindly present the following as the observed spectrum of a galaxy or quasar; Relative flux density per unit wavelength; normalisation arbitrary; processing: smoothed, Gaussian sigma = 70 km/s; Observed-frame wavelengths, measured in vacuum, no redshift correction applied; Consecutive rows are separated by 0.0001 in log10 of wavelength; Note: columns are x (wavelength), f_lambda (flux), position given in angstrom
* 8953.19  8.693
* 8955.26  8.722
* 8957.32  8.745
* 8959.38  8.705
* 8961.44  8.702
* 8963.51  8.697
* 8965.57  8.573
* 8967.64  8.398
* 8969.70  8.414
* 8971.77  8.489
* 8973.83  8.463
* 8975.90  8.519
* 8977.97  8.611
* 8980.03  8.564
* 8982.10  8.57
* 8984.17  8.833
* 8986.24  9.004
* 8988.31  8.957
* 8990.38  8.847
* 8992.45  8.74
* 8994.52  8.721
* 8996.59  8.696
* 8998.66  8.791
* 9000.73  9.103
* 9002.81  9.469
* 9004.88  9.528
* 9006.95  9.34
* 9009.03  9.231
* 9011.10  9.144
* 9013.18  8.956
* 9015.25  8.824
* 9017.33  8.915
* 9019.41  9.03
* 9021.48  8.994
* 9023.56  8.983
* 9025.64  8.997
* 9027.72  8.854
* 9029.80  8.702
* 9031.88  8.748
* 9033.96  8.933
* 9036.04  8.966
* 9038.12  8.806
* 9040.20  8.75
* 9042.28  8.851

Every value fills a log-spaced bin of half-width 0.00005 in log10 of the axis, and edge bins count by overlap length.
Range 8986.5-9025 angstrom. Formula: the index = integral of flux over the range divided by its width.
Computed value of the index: 9.01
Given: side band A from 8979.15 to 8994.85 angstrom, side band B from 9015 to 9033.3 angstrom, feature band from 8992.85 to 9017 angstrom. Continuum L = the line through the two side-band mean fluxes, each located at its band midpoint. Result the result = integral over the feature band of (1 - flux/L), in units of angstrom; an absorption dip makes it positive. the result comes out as -0.6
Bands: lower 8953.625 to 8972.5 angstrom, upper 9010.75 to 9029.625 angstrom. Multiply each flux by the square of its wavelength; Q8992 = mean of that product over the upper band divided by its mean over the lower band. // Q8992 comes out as 1.05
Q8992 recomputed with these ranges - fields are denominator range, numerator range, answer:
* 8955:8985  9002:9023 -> 1.07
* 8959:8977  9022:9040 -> 1.05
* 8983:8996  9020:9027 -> 1.02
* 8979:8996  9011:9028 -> 1.03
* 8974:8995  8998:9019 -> 1.05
